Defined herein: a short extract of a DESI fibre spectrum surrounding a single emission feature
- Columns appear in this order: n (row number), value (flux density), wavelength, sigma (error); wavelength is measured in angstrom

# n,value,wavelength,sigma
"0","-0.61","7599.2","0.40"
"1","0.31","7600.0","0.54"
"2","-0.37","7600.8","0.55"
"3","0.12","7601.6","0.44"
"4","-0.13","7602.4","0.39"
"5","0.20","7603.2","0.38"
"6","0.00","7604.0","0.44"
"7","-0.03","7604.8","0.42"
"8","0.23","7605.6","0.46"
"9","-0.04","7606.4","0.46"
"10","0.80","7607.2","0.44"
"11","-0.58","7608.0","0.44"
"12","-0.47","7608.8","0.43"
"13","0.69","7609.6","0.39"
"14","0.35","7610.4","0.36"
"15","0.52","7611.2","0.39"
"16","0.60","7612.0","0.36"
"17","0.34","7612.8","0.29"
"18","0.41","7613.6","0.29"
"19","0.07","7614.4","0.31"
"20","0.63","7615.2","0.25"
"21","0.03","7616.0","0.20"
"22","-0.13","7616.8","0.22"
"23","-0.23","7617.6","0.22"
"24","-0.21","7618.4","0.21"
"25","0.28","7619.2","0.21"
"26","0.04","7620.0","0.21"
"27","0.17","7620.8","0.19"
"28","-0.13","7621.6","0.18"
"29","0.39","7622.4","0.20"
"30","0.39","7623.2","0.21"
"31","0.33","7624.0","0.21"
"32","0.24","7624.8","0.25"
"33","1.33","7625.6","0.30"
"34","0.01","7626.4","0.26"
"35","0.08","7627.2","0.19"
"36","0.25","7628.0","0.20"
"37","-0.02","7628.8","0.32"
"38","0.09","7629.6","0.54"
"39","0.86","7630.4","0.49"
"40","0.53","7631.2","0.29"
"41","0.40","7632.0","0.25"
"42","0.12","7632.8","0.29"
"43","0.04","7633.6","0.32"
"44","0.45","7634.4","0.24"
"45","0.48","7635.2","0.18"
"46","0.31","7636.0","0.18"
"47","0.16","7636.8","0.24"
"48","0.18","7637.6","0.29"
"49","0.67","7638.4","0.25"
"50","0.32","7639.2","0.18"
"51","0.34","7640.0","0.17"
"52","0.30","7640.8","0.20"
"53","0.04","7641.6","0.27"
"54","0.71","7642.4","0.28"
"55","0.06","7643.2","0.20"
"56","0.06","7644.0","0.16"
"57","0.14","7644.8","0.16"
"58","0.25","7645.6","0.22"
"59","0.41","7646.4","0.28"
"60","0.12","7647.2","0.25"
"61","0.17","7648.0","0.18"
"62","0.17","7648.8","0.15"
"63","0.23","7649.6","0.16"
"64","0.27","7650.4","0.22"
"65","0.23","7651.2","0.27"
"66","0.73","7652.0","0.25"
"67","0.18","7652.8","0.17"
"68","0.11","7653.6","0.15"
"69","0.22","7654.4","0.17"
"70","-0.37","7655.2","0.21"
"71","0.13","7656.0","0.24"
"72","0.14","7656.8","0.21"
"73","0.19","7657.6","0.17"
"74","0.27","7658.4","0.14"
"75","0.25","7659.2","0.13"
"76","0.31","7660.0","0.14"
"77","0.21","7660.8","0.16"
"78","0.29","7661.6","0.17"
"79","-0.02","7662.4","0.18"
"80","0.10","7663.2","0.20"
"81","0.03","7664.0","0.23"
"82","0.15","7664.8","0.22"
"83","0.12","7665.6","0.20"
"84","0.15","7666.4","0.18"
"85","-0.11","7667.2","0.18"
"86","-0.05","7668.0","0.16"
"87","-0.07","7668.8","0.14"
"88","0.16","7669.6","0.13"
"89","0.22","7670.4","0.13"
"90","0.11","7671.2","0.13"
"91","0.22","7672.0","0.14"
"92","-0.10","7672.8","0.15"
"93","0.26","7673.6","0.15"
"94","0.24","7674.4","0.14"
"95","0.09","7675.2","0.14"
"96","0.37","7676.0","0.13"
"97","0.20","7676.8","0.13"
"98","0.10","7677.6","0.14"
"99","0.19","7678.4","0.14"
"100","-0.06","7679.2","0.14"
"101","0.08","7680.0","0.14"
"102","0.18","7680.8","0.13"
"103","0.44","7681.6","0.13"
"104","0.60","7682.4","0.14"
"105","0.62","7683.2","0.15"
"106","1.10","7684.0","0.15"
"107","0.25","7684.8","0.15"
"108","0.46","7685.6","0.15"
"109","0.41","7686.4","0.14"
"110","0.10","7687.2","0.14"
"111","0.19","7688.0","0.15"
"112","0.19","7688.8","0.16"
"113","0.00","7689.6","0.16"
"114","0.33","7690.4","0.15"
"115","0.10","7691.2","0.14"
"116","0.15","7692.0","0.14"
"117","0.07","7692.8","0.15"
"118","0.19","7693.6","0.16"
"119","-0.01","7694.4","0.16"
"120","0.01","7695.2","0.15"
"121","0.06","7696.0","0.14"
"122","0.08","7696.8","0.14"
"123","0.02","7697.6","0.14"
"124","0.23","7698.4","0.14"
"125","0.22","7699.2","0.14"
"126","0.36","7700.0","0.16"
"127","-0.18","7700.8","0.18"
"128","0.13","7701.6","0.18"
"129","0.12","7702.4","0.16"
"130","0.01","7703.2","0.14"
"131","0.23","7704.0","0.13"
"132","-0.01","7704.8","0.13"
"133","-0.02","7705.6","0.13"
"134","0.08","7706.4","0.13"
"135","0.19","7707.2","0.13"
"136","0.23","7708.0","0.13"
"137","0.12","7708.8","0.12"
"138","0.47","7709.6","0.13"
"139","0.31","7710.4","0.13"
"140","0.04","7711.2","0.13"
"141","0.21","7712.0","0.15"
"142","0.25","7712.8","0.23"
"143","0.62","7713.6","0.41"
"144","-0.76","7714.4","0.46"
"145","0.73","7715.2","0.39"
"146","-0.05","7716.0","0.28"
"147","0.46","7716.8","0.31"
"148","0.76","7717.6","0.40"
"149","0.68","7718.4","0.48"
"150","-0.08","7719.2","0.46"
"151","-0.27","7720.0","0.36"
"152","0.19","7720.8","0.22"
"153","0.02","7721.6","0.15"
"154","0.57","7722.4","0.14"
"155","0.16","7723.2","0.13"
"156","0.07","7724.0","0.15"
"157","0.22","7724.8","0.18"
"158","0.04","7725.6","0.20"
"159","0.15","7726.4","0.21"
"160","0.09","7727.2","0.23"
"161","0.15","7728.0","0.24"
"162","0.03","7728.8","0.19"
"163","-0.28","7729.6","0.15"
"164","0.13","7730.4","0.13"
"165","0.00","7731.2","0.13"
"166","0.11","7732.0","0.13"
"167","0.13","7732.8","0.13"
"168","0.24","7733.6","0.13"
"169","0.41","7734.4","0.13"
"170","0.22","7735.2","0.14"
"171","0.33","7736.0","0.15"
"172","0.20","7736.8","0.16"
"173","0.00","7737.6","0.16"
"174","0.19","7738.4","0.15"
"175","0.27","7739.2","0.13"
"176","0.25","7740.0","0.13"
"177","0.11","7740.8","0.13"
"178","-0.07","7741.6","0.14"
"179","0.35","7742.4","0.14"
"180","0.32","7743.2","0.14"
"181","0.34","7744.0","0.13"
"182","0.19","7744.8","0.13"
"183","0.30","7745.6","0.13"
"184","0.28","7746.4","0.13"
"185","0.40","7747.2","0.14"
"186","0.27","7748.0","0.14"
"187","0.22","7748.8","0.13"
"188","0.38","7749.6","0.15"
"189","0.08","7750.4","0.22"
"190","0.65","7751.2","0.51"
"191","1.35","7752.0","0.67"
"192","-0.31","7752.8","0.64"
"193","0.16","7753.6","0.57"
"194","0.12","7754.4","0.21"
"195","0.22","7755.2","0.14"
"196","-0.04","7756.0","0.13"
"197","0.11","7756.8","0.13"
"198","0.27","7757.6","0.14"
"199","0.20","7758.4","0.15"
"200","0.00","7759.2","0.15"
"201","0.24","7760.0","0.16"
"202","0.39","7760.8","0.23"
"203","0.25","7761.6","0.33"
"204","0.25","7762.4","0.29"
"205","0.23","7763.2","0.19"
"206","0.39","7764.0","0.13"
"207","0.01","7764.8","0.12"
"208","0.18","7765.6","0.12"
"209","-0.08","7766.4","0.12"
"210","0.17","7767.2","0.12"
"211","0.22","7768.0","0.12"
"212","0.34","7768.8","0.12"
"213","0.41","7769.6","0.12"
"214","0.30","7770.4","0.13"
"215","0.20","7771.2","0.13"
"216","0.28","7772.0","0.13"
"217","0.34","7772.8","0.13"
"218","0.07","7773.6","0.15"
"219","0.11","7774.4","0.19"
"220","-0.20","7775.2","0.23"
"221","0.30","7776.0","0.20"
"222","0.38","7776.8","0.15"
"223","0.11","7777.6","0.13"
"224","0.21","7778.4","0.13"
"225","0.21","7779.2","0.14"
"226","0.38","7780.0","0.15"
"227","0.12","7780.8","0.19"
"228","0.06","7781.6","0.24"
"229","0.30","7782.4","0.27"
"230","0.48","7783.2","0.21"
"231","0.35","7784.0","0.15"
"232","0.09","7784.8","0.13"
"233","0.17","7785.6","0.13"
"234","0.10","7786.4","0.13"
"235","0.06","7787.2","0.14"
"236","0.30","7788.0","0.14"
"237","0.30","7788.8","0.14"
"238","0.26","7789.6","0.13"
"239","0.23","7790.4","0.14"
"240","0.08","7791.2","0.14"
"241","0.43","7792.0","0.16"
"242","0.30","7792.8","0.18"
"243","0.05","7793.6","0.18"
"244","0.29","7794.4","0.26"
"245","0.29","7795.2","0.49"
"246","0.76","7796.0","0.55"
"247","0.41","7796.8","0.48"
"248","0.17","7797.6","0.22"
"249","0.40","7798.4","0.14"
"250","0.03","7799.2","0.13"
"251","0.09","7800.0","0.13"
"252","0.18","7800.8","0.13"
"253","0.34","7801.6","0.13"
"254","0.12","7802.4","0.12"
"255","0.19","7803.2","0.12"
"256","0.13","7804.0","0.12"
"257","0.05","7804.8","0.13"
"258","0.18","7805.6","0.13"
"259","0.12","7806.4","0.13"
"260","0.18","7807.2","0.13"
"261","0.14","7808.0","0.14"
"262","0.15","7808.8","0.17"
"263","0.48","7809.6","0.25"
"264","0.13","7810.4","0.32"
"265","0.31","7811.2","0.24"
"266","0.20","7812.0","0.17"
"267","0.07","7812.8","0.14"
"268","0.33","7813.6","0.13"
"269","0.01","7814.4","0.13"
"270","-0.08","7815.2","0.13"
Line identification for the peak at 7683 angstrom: H-gamma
